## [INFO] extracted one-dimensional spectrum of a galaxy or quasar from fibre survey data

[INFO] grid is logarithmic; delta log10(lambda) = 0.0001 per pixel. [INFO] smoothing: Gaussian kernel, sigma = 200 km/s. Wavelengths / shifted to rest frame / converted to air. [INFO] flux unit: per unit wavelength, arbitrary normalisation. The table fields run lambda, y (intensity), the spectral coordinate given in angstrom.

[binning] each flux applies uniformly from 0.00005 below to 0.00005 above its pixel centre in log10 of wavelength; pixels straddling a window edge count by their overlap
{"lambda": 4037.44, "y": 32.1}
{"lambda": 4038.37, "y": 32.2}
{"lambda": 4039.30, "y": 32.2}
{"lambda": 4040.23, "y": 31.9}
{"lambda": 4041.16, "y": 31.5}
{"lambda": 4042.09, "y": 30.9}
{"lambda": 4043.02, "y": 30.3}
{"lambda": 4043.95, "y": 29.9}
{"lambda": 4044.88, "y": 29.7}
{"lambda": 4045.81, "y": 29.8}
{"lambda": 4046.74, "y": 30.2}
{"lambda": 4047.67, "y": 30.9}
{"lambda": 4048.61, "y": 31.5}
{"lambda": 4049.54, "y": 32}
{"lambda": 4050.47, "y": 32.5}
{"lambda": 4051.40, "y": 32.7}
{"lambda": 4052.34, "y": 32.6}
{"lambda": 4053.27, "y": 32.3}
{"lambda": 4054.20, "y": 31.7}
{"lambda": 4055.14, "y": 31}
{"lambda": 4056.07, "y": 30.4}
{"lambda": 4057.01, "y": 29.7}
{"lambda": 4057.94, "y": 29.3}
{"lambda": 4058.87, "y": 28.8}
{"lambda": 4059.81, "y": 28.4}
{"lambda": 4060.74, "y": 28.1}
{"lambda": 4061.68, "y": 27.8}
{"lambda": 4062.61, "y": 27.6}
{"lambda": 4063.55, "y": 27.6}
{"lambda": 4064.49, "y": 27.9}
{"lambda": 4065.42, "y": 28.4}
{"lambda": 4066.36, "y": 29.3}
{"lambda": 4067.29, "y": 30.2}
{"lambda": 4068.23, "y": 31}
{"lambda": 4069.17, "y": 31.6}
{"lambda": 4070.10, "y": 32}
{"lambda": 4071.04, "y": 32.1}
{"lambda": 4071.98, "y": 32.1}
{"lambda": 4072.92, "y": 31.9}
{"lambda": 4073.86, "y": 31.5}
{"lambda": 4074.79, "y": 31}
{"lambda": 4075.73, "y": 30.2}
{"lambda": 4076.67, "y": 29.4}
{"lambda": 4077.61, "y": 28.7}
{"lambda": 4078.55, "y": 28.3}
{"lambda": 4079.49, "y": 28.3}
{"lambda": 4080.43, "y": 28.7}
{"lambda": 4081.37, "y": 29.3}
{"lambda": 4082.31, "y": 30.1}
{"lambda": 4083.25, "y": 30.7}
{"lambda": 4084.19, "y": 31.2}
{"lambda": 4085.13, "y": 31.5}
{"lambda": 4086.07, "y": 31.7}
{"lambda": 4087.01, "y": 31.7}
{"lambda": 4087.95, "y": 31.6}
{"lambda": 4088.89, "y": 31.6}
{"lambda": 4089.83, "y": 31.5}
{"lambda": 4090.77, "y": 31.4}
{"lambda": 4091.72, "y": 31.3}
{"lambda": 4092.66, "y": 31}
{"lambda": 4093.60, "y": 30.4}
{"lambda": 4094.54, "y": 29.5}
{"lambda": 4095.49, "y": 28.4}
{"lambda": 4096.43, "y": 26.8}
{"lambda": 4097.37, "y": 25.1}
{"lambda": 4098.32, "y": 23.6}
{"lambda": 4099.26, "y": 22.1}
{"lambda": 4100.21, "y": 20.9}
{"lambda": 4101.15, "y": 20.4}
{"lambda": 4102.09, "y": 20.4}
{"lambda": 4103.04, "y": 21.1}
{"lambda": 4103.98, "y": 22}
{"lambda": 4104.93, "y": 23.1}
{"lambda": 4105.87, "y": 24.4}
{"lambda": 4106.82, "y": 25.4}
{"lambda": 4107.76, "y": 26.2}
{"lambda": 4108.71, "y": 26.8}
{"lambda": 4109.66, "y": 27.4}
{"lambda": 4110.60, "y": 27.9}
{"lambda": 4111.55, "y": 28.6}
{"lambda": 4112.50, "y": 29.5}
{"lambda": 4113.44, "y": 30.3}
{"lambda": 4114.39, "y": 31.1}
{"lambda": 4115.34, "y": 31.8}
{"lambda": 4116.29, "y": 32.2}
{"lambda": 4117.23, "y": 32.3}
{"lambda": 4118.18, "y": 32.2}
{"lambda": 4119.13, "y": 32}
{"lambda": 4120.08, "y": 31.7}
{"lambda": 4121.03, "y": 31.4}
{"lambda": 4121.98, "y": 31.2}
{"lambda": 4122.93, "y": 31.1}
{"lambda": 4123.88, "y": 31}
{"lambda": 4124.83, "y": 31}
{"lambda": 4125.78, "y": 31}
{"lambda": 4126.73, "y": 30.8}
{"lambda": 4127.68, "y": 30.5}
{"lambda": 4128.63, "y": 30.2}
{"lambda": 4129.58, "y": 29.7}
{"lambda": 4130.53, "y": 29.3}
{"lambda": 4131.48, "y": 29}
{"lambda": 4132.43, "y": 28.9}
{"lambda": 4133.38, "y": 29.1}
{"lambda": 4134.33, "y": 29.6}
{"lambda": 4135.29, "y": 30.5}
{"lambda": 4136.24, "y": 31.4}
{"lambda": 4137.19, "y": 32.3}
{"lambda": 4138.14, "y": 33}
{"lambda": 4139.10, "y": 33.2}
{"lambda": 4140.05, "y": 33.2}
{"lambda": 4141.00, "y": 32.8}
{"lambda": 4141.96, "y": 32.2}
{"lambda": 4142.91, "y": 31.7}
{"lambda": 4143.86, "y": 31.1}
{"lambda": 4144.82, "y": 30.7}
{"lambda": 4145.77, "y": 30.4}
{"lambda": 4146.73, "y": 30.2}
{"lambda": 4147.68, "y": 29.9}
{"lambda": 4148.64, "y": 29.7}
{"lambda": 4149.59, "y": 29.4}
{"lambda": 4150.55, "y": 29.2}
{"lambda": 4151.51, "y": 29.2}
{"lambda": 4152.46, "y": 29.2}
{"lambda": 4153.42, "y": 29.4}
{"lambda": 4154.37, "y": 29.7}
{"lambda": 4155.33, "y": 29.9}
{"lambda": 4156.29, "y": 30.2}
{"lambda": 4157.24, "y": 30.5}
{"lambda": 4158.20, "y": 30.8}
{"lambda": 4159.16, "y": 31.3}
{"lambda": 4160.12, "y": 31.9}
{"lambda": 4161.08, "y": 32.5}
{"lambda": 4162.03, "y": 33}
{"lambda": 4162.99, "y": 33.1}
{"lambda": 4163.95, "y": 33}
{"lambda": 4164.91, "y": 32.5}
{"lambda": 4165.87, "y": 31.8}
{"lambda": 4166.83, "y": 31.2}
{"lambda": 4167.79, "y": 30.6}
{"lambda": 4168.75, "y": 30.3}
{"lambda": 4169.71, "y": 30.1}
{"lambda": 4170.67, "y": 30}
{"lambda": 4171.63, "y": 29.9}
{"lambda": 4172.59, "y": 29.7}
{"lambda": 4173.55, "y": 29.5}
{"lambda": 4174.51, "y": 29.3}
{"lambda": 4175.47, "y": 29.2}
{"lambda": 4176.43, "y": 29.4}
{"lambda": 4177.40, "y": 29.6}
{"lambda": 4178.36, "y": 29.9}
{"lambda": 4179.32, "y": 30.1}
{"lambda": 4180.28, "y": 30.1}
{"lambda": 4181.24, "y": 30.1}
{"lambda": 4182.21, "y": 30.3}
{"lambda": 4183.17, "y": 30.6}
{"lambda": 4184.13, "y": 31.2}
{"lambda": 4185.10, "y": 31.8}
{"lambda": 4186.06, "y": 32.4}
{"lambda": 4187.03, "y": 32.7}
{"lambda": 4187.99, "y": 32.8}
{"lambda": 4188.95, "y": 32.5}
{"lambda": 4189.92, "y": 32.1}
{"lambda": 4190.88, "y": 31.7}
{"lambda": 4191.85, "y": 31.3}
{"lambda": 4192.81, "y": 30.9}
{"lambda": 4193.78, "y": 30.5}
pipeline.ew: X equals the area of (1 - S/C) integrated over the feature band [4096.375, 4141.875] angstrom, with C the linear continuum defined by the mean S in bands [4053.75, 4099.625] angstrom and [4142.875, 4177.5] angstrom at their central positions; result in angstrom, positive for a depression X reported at 2.1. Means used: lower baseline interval 29.7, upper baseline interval 30.5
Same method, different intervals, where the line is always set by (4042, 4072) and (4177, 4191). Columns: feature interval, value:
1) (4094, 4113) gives 3.48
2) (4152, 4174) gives 0.13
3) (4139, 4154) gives 0.14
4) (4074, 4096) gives 0.11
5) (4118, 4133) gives 0.06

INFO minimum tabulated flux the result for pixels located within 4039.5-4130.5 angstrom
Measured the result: 20.4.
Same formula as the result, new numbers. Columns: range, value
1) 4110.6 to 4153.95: 27.9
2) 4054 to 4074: 27.6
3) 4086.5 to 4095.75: 28.4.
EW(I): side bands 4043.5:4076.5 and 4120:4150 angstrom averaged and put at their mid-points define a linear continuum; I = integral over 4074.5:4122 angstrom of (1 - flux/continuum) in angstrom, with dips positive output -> 3.28 angstrom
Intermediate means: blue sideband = 30.4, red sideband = 30.8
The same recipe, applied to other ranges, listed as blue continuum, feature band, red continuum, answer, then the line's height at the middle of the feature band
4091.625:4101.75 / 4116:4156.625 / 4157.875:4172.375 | -2.3 angstrom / 29.2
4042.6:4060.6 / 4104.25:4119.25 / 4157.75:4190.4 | 1.1 angstrom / 30.9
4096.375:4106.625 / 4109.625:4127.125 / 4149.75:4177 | -4.3 angstrom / 24.8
